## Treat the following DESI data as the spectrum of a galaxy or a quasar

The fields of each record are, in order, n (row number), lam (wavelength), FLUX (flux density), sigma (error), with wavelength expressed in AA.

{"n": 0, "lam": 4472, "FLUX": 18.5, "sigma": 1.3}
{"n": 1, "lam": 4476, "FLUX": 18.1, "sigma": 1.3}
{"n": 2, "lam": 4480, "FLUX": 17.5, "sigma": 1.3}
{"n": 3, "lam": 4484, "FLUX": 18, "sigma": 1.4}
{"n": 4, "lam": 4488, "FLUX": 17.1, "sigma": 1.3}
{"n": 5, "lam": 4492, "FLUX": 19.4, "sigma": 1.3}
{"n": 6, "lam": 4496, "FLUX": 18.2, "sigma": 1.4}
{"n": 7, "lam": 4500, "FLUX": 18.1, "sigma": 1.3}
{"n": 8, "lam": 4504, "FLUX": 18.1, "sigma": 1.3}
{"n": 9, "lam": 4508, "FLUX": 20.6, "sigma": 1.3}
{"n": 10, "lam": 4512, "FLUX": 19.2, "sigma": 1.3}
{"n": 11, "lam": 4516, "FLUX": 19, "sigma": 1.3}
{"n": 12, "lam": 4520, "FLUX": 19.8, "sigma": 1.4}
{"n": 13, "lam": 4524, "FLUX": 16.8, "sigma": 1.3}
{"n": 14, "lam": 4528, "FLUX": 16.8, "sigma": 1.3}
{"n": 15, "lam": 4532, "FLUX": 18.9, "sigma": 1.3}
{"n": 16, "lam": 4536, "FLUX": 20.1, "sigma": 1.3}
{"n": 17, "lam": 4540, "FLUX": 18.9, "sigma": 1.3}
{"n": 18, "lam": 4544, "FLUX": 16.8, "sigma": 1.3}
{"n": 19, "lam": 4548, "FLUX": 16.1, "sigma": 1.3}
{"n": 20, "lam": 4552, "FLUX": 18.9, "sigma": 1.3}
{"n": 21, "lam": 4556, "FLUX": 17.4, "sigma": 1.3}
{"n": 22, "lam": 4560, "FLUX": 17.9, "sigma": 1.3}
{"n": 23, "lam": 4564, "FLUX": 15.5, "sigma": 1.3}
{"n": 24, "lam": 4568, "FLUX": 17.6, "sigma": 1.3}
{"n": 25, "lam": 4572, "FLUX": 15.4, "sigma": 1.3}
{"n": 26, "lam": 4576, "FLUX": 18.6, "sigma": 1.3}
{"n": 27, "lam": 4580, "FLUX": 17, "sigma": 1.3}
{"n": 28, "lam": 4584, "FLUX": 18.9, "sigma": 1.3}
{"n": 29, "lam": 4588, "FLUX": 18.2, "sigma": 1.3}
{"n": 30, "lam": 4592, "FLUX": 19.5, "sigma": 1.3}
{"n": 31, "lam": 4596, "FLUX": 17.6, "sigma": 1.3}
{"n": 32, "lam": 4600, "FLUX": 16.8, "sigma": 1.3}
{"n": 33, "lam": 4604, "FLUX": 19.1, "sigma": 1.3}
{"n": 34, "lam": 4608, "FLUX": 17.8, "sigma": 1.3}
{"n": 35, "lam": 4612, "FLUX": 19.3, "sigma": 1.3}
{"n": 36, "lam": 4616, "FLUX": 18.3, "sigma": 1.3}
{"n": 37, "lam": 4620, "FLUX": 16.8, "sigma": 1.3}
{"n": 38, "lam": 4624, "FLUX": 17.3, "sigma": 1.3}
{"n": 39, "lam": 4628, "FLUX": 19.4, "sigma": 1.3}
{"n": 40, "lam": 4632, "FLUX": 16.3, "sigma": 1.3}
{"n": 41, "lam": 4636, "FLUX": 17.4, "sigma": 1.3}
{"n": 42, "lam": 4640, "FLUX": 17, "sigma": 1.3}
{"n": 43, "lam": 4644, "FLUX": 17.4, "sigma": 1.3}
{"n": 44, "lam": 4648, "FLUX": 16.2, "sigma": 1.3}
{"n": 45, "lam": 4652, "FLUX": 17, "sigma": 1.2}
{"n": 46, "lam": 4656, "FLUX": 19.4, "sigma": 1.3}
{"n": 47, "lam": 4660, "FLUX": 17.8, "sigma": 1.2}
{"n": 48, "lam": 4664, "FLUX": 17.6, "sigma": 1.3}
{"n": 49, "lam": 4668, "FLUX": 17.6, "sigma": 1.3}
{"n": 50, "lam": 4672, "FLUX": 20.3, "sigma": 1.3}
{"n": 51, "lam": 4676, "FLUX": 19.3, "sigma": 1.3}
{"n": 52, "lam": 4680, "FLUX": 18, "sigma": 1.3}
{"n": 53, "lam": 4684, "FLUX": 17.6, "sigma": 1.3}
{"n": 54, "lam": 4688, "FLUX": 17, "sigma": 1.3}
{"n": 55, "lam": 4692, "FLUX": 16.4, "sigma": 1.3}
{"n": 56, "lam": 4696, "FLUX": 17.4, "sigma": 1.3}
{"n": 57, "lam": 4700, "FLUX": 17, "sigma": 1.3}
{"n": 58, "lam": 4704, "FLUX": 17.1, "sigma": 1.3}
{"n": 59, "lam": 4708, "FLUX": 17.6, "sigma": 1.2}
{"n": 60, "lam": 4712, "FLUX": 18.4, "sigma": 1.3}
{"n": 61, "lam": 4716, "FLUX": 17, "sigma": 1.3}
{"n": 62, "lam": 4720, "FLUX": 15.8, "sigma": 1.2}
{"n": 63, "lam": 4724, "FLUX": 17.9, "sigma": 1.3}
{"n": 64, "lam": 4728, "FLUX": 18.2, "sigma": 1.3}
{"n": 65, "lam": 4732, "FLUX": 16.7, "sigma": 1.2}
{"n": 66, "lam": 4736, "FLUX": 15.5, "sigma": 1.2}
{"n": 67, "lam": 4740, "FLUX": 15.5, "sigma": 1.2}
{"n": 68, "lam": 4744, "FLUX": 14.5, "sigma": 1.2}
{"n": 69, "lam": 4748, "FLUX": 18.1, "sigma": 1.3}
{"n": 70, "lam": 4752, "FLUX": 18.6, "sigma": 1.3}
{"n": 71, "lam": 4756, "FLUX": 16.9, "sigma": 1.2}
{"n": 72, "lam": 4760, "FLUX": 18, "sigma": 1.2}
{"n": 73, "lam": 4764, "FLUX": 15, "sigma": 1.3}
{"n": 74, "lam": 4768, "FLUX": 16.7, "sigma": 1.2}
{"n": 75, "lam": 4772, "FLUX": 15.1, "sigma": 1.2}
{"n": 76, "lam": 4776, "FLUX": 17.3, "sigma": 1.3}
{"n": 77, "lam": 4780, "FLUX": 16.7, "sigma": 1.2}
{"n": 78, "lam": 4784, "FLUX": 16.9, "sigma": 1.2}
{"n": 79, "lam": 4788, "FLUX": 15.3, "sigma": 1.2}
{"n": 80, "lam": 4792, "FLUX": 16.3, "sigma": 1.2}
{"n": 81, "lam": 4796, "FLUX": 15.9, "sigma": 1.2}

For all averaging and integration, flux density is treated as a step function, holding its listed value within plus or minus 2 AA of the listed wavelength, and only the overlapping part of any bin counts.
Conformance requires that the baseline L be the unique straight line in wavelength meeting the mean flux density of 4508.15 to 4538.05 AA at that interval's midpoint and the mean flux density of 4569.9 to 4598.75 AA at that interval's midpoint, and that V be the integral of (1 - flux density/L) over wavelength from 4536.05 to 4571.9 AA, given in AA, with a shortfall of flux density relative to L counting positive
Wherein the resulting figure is 1.74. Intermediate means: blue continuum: 18.8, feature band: 17.4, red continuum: 17.9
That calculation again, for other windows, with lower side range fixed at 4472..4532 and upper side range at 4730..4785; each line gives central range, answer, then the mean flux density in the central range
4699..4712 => -0.41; 17.4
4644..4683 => -2.00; 18.1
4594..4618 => -0.73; 18.2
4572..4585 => 0.09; 17.7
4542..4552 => 0.61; 16.9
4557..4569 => 0.63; 17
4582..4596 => -0.75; 18.7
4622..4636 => -0.14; 17.6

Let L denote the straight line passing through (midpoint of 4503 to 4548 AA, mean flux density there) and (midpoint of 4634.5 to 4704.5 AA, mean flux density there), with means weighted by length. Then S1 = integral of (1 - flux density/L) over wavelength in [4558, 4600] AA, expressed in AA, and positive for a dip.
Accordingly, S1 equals 1.4 AA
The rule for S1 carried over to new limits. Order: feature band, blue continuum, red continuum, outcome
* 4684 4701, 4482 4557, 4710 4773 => 0.1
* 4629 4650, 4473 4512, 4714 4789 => 0.5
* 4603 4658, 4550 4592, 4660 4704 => -0.1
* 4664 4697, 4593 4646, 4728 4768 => -1.4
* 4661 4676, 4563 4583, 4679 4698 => -1.2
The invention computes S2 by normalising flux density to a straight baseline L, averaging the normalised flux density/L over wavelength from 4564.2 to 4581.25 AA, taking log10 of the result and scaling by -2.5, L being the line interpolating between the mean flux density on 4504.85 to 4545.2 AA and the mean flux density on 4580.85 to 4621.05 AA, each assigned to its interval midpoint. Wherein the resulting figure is 0.087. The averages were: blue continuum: 18.7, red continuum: 18.2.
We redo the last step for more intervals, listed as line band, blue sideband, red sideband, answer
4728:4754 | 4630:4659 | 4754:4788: 0.004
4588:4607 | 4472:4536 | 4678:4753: -0.024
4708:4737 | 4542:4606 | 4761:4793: -0.037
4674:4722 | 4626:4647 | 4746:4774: -0.013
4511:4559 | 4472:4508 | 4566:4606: -0.008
